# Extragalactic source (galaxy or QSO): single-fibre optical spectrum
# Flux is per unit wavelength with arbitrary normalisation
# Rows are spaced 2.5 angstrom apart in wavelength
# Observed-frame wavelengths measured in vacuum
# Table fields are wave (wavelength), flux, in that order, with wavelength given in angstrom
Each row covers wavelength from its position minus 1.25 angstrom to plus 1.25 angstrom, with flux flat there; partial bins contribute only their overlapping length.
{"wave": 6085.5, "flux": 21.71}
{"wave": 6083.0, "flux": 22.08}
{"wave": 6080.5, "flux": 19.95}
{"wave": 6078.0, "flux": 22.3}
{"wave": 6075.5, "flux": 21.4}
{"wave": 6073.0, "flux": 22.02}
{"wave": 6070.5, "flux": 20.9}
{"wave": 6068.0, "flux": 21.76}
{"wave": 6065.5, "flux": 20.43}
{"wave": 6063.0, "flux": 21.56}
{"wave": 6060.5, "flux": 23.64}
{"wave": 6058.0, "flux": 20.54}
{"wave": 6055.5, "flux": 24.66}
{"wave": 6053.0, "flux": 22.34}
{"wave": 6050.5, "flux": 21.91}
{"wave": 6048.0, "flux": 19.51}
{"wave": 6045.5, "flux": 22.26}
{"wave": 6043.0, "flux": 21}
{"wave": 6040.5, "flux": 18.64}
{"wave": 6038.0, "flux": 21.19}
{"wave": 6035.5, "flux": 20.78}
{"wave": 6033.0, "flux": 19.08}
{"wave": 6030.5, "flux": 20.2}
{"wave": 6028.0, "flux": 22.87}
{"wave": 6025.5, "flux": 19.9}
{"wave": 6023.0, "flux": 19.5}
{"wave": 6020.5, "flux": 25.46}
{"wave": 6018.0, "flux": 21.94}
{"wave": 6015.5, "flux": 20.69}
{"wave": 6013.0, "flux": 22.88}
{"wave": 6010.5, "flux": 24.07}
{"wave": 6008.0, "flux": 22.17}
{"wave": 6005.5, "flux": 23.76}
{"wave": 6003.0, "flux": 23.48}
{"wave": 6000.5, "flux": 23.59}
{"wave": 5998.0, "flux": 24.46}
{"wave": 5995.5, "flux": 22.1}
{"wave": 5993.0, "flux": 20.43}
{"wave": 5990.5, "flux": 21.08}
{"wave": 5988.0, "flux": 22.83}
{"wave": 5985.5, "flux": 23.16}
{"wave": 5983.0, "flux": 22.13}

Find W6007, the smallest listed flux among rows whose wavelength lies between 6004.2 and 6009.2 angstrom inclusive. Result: 22.17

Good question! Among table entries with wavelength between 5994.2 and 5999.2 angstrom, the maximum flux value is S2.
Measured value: 24.46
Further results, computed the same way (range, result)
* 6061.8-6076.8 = 22.02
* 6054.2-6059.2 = 24.66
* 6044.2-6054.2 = 22.34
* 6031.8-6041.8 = 21.19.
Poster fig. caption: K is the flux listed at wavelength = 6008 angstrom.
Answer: 22.17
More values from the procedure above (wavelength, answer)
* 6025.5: 19.9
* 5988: 22.83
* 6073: 22.02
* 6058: 20.54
